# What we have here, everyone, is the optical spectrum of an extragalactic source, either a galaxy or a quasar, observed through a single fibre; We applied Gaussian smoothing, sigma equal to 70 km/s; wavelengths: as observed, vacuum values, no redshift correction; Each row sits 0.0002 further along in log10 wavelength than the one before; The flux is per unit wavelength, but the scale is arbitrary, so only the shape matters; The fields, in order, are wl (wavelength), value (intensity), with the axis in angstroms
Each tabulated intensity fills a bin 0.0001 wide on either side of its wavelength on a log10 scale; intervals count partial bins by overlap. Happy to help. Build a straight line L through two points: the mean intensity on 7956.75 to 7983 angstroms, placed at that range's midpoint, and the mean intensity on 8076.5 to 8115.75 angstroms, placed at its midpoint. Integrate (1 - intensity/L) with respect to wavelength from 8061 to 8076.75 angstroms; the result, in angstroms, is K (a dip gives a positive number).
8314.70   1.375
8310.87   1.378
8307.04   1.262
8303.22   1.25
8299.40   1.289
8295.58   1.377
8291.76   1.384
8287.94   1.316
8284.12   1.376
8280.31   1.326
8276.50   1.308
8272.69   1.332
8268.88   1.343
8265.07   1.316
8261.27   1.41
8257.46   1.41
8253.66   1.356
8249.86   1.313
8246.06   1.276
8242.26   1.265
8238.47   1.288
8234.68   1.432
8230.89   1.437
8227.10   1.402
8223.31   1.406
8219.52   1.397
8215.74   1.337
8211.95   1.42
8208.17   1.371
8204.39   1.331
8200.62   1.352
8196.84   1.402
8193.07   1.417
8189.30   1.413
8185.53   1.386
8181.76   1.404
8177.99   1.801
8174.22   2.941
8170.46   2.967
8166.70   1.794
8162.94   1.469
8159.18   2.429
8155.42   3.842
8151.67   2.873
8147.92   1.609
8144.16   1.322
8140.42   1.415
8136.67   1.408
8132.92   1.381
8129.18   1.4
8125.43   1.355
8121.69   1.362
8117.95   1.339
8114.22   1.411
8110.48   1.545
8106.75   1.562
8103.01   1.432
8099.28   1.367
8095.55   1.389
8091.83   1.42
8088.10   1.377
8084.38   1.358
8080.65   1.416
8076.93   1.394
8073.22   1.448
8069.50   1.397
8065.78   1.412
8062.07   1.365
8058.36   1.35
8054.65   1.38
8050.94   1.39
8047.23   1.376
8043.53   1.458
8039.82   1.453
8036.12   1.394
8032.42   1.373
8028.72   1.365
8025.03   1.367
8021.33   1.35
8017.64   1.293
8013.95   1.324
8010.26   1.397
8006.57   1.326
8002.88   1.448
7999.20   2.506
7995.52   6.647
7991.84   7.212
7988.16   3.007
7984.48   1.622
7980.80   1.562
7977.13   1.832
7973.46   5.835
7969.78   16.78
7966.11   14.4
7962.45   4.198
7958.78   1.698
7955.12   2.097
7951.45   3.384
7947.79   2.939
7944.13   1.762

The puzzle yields 6.9 angstroms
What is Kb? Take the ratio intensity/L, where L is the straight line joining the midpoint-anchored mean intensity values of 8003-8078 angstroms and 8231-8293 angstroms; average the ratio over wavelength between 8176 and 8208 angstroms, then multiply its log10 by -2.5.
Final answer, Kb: -0.07 mag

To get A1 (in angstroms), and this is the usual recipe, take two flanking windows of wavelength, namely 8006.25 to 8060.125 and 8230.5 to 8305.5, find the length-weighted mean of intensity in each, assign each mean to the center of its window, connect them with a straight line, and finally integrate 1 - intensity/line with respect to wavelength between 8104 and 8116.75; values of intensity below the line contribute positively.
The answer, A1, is -1.2 angstroms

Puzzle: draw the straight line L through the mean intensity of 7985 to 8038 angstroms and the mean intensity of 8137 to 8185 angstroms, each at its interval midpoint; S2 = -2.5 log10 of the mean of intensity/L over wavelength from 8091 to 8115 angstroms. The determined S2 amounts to 0.45 mag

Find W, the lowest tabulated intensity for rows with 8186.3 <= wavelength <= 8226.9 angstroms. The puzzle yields 1.331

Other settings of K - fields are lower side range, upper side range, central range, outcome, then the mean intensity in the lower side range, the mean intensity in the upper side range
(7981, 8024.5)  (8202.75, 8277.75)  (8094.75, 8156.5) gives 9.45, 2.57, 1.36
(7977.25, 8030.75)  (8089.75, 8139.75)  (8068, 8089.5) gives 4.03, 2.37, 1.41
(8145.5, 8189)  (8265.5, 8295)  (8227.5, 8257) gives 5.07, 2.19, 1.34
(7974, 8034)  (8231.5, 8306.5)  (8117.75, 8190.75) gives -3.65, 2.37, 1.34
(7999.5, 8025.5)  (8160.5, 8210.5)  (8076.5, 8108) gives 2.88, 1.43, 1.7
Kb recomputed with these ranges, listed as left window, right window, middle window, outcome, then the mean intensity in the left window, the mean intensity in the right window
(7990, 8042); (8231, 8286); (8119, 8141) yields 0.297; 2.24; 1.34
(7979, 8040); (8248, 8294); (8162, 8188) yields -0.176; 2.23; 1.35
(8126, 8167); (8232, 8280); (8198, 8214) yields 0.163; 1.89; 1.34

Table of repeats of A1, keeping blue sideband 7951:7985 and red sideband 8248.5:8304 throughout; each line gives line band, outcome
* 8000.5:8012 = 8.2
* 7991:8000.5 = -0.4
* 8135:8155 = 7.9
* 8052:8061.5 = 6.5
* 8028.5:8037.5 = 6.3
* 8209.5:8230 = 7.0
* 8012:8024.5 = 9.1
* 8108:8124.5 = 9.9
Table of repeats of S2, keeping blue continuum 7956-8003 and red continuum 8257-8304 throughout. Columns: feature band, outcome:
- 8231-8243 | 0.38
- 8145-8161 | 0.17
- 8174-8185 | 0.42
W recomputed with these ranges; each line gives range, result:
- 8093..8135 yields 1.339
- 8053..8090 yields 1.35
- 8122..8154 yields 1.322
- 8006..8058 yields 1.293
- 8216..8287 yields 1.265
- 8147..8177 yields 1.469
